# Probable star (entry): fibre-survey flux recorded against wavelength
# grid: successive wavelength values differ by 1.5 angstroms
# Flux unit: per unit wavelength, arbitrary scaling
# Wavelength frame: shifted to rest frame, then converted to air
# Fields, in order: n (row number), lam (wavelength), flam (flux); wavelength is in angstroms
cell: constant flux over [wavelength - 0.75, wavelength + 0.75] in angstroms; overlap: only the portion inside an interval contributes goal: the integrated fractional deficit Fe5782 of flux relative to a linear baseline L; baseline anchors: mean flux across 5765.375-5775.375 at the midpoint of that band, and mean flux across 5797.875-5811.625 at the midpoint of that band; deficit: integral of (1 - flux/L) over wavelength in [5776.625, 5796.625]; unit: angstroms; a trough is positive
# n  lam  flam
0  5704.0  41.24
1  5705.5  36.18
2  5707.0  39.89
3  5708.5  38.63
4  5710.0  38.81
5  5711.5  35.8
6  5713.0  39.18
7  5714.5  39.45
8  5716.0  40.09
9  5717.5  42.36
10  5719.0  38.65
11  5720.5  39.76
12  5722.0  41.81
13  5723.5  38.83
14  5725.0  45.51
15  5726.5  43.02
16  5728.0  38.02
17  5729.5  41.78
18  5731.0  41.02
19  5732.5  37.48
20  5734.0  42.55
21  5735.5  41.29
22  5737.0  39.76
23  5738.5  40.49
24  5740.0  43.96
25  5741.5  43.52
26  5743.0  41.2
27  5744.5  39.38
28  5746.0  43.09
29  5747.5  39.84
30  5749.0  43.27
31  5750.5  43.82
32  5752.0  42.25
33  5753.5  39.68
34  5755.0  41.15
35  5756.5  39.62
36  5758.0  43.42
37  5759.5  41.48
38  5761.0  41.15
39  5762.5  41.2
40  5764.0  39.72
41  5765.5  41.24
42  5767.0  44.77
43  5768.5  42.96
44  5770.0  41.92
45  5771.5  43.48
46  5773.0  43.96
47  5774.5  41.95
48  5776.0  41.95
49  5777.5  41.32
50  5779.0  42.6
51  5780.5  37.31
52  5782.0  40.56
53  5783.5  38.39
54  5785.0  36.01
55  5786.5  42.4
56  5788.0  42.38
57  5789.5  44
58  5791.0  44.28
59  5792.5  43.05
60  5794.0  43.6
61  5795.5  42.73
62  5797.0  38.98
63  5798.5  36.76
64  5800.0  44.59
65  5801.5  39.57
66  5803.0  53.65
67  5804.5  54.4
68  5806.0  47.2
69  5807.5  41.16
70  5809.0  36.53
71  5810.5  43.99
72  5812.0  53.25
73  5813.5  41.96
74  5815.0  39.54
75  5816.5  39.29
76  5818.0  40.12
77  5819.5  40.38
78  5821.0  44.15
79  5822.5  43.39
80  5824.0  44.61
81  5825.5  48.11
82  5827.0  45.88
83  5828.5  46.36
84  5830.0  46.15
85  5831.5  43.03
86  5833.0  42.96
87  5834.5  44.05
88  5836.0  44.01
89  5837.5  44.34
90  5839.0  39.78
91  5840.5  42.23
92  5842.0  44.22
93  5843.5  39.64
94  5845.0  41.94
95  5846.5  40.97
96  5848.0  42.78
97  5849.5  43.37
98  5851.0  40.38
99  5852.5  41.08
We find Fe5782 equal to 1.1 angstroms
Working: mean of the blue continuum 43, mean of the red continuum 44.5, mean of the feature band 41.4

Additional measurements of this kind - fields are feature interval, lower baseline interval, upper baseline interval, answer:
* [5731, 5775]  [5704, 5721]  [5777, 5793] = -1.6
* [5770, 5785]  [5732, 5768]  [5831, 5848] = 0.3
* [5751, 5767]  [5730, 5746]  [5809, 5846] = 0.1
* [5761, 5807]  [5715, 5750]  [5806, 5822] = -0.7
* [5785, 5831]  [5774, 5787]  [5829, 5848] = -2.4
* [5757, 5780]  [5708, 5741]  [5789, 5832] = 0.0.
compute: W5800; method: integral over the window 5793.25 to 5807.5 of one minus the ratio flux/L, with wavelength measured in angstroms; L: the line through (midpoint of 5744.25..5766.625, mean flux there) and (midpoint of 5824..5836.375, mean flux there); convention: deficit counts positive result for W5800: -0.3 angstroms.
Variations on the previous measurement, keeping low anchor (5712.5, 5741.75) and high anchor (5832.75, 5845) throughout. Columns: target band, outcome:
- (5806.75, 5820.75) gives 0.11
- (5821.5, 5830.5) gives -0.70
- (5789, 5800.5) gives -0.06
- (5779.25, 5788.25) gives 0.48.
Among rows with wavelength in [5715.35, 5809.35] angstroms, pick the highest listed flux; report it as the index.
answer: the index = 54.4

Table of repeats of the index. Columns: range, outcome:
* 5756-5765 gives 43.42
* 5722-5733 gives 45.51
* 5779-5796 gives 44.28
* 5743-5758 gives 43.82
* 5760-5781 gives 44.77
